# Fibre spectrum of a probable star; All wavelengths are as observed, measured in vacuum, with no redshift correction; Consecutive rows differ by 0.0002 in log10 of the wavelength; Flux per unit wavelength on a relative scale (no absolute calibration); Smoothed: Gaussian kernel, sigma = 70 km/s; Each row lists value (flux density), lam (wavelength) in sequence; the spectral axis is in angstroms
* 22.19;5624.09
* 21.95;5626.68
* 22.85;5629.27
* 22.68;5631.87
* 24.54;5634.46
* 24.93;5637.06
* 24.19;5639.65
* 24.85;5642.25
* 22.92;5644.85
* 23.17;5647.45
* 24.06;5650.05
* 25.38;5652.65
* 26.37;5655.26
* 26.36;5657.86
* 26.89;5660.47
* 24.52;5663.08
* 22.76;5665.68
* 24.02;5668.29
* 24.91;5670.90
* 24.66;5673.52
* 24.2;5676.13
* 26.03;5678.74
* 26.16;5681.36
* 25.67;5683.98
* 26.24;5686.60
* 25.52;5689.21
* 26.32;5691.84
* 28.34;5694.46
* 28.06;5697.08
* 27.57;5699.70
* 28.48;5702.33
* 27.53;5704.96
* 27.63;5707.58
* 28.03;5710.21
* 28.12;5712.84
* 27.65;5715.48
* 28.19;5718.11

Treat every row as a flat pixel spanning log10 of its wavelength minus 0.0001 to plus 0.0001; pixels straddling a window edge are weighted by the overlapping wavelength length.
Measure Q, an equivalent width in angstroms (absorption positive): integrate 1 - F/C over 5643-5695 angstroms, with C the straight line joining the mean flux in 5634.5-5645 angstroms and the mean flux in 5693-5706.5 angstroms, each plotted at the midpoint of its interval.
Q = 1.92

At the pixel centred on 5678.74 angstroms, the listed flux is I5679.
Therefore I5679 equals 26.03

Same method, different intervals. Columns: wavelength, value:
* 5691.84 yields 26.32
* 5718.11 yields 28.19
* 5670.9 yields 24.91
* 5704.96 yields 27.53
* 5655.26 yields 26.37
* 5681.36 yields 26.16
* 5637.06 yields 24.93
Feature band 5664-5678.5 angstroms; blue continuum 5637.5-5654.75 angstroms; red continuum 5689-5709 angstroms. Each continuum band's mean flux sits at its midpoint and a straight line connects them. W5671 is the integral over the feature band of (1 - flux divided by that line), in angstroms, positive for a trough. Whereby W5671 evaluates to 0.9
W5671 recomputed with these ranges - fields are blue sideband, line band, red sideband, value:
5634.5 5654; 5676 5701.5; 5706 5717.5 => 0.08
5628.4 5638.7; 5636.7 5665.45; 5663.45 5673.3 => -1.05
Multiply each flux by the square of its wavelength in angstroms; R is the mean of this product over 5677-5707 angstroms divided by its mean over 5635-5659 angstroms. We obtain 1.1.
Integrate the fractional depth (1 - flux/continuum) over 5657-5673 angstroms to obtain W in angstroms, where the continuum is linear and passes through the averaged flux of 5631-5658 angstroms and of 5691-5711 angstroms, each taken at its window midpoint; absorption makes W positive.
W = 0.49 angstroms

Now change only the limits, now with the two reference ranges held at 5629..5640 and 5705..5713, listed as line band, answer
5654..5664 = -0.4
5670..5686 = 0.5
